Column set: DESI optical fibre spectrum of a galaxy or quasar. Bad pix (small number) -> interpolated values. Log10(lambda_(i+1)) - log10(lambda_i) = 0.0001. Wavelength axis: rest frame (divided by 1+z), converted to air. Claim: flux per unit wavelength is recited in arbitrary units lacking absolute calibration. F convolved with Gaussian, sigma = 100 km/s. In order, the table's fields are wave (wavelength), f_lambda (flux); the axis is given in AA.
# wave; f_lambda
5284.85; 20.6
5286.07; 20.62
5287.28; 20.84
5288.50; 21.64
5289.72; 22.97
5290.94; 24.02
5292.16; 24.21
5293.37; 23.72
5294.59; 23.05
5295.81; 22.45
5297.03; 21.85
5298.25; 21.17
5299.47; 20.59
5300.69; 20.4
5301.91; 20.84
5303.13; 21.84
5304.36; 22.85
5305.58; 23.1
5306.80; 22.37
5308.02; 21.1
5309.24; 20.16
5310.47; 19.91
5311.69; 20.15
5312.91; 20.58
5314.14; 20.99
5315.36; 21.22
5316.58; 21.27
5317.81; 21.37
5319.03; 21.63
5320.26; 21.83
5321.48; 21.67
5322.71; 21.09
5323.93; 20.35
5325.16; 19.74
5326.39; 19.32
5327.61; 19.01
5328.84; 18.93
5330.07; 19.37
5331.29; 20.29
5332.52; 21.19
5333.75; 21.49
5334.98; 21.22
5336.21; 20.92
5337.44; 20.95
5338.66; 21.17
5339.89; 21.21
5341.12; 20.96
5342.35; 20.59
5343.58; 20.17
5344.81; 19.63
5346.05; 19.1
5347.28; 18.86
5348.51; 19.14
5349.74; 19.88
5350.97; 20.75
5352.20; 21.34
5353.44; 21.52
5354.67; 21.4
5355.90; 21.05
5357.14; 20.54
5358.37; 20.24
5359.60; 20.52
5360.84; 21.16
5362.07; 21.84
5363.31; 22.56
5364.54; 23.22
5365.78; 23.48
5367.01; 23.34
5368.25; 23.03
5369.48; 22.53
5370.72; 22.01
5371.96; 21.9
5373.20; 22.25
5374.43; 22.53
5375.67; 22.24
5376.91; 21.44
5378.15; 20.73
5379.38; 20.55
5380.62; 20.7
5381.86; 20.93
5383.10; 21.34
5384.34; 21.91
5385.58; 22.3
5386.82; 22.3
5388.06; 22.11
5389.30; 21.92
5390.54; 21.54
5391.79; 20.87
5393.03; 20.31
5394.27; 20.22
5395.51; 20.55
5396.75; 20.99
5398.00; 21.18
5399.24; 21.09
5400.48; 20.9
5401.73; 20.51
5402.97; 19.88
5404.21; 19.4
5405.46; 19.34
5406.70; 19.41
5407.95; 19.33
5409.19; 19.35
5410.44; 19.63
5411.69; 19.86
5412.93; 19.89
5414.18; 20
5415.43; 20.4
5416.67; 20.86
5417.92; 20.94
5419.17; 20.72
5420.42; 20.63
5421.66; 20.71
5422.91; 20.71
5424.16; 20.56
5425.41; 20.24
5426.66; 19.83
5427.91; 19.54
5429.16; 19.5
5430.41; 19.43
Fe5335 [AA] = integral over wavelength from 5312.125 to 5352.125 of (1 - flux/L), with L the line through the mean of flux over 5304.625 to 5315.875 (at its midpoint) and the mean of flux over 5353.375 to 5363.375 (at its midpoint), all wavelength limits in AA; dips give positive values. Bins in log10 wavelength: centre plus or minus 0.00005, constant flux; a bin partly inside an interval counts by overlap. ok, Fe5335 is 1.16 AA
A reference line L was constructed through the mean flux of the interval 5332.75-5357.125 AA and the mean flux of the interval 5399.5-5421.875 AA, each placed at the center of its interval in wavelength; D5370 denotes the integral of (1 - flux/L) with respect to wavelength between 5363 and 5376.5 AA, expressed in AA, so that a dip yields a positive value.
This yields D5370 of -1.5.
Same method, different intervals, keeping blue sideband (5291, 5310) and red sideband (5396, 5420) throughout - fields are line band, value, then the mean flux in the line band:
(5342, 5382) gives -0.55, 21.3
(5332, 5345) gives 0.29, 20.9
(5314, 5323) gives 0.12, 21.4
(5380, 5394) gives -0.61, 21.4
